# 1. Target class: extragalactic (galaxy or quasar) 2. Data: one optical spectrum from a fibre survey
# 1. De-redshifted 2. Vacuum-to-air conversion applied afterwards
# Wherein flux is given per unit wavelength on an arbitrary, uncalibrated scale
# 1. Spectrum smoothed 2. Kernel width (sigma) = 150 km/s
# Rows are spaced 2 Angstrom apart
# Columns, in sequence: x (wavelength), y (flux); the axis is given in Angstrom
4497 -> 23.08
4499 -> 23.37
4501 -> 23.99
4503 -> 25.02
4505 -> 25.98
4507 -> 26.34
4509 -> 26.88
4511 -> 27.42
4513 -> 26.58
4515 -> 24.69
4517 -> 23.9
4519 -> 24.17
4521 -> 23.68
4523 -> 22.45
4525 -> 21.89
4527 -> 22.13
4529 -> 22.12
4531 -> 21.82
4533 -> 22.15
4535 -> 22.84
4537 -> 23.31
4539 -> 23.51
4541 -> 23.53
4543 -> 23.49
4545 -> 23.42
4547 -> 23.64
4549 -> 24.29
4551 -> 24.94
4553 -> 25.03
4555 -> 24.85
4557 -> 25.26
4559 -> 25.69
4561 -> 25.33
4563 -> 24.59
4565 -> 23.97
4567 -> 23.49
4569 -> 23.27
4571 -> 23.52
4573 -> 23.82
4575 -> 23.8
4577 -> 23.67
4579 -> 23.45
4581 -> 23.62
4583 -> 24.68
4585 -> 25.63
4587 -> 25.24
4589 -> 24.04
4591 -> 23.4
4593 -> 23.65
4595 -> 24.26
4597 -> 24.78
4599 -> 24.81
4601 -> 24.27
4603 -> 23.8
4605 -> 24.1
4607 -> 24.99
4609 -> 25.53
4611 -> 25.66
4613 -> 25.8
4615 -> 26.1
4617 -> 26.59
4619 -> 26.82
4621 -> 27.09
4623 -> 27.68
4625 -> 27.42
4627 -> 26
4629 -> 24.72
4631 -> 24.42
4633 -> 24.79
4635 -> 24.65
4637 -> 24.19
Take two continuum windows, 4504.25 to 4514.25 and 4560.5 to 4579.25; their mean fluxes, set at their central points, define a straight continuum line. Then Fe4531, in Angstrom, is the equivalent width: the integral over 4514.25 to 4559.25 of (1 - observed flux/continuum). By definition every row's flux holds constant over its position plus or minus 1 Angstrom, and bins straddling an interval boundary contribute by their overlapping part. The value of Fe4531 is 3.2 Angstrom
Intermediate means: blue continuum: 26.6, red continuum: 23.9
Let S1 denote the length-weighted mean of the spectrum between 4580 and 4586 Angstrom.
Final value 24.6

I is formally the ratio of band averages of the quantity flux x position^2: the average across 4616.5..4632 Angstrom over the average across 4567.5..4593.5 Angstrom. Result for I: 1.1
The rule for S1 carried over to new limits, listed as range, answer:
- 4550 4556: 24.9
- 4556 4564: 25.2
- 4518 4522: 23.9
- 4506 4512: 26.9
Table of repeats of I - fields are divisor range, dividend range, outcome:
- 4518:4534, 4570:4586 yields 1.09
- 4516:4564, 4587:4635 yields 1.10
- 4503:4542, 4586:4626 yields 1.09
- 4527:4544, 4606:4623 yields 1.19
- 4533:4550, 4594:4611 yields 1.08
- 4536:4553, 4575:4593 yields 1.03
